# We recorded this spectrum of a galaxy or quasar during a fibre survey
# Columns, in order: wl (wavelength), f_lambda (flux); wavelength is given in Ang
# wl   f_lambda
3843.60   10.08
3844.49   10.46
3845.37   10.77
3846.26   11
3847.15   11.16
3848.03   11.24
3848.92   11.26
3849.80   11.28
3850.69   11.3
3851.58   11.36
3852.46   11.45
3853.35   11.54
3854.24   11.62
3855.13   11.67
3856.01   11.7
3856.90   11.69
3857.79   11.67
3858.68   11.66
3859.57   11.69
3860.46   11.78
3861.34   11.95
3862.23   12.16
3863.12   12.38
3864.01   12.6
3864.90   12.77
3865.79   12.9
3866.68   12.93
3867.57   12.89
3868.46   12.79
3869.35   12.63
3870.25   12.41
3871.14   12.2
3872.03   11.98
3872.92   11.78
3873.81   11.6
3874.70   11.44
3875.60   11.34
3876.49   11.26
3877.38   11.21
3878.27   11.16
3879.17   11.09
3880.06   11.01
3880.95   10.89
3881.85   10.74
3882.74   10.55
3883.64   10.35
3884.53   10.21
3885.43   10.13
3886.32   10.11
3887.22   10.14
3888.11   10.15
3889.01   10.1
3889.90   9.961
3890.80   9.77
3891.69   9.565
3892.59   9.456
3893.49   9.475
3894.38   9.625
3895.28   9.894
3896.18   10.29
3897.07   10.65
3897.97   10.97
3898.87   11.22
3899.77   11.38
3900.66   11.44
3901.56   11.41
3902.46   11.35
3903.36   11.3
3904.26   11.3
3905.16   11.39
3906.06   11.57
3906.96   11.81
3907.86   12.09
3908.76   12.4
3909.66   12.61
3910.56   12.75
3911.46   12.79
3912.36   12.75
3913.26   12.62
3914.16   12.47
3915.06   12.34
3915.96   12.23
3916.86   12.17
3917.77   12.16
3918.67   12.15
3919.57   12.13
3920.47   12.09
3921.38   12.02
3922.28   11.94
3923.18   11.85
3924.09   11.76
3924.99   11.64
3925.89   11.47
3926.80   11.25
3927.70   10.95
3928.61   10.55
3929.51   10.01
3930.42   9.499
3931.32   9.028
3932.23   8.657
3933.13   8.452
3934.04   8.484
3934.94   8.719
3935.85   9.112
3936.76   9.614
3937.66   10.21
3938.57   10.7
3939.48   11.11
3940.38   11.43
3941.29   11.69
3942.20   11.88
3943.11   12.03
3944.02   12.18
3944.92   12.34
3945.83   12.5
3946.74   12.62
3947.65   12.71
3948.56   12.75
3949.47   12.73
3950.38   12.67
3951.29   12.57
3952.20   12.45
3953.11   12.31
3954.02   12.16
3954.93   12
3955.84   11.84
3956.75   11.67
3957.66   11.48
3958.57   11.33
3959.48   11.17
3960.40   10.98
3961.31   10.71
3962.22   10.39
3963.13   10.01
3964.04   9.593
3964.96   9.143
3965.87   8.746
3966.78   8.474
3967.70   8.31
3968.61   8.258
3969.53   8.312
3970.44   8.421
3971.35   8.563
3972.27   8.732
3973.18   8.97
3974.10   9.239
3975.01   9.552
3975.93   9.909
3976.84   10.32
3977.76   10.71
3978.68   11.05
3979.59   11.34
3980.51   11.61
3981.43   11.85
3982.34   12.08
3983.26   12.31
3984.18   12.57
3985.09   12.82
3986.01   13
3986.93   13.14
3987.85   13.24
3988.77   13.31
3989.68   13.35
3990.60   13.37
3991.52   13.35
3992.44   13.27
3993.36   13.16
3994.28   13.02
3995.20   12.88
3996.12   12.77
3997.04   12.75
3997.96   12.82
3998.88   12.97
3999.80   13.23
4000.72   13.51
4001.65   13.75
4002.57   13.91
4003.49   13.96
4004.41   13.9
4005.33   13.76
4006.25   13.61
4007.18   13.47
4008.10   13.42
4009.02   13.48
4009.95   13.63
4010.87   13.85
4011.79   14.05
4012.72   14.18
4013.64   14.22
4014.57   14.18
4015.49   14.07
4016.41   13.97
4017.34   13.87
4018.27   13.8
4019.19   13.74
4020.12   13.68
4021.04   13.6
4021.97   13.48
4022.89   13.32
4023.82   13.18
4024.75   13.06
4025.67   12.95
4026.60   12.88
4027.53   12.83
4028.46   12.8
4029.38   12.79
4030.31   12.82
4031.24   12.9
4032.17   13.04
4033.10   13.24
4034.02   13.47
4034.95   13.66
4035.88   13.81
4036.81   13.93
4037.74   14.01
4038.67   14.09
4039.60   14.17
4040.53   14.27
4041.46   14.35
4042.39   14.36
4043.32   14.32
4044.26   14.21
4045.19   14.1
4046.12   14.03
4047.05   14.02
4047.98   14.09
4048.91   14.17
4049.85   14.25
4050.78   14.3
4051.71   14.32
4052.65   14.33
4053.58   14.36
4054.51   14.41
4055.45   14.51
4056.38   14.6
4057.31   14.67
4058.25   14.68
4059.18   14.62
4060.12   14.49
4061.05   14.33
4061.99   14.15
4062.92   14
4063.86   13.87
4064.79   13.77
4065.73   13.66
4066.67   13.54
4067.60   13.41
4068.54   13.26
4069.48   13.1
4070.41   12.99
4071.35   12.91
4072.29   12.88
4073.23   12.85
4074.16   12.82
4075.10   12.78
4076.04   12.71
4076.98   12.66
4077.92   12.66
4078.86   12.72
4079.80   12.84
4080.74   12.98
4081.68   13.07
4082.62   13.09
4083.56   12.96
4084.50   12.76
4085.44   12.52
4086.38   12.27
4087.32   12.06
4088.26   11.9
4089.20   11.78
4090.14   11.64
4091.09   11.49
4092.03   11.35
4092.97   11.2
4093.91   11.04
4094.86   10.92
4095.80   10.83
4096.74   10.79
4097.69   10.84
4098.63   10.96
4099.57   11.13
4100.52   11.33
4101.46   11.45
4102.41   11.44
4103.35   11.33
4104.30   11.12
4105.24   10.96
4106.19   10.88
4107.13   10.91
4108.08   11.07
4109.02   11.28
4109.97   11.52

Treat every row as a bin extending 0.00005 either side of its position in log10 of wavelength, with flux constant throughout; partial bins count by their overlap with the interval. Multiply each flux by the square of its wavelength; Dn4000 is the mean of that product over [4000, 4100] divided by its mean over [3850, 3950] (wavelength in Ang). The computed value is 1.27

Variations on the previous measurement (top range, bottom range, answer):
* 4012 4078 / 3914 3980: 1.33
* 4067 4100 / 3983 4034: 0.95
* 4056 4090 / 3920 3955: 1.26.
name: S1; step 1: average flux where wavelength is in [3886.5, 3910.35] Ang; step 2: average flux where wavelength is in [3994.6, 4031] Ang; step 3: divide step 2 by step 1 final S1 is 1.2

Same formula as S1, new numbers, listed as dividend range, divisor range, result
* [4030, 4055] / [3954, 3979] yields 1.40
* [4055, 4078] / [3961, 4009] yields 1.17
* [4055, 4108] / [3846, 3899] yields 1.12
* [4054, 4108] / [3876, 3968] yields 1.13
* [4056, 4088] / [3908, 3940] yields 1.19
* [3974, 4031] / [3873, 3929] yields 1.15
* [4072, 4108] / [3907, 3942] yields 1.06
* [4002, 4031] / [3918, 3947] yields 1.24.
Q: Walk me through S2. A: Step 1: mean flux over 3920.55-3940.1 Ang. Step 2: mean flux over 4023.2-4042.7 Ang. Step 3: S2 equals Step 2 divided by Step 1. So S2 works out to 1.3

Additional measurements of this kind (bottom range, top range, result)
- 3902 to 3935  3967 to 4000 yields 1.01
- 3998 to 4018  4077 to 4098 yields 0.87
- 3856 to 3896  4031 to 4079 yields 1.23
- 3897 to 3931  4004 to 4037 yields 1.16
